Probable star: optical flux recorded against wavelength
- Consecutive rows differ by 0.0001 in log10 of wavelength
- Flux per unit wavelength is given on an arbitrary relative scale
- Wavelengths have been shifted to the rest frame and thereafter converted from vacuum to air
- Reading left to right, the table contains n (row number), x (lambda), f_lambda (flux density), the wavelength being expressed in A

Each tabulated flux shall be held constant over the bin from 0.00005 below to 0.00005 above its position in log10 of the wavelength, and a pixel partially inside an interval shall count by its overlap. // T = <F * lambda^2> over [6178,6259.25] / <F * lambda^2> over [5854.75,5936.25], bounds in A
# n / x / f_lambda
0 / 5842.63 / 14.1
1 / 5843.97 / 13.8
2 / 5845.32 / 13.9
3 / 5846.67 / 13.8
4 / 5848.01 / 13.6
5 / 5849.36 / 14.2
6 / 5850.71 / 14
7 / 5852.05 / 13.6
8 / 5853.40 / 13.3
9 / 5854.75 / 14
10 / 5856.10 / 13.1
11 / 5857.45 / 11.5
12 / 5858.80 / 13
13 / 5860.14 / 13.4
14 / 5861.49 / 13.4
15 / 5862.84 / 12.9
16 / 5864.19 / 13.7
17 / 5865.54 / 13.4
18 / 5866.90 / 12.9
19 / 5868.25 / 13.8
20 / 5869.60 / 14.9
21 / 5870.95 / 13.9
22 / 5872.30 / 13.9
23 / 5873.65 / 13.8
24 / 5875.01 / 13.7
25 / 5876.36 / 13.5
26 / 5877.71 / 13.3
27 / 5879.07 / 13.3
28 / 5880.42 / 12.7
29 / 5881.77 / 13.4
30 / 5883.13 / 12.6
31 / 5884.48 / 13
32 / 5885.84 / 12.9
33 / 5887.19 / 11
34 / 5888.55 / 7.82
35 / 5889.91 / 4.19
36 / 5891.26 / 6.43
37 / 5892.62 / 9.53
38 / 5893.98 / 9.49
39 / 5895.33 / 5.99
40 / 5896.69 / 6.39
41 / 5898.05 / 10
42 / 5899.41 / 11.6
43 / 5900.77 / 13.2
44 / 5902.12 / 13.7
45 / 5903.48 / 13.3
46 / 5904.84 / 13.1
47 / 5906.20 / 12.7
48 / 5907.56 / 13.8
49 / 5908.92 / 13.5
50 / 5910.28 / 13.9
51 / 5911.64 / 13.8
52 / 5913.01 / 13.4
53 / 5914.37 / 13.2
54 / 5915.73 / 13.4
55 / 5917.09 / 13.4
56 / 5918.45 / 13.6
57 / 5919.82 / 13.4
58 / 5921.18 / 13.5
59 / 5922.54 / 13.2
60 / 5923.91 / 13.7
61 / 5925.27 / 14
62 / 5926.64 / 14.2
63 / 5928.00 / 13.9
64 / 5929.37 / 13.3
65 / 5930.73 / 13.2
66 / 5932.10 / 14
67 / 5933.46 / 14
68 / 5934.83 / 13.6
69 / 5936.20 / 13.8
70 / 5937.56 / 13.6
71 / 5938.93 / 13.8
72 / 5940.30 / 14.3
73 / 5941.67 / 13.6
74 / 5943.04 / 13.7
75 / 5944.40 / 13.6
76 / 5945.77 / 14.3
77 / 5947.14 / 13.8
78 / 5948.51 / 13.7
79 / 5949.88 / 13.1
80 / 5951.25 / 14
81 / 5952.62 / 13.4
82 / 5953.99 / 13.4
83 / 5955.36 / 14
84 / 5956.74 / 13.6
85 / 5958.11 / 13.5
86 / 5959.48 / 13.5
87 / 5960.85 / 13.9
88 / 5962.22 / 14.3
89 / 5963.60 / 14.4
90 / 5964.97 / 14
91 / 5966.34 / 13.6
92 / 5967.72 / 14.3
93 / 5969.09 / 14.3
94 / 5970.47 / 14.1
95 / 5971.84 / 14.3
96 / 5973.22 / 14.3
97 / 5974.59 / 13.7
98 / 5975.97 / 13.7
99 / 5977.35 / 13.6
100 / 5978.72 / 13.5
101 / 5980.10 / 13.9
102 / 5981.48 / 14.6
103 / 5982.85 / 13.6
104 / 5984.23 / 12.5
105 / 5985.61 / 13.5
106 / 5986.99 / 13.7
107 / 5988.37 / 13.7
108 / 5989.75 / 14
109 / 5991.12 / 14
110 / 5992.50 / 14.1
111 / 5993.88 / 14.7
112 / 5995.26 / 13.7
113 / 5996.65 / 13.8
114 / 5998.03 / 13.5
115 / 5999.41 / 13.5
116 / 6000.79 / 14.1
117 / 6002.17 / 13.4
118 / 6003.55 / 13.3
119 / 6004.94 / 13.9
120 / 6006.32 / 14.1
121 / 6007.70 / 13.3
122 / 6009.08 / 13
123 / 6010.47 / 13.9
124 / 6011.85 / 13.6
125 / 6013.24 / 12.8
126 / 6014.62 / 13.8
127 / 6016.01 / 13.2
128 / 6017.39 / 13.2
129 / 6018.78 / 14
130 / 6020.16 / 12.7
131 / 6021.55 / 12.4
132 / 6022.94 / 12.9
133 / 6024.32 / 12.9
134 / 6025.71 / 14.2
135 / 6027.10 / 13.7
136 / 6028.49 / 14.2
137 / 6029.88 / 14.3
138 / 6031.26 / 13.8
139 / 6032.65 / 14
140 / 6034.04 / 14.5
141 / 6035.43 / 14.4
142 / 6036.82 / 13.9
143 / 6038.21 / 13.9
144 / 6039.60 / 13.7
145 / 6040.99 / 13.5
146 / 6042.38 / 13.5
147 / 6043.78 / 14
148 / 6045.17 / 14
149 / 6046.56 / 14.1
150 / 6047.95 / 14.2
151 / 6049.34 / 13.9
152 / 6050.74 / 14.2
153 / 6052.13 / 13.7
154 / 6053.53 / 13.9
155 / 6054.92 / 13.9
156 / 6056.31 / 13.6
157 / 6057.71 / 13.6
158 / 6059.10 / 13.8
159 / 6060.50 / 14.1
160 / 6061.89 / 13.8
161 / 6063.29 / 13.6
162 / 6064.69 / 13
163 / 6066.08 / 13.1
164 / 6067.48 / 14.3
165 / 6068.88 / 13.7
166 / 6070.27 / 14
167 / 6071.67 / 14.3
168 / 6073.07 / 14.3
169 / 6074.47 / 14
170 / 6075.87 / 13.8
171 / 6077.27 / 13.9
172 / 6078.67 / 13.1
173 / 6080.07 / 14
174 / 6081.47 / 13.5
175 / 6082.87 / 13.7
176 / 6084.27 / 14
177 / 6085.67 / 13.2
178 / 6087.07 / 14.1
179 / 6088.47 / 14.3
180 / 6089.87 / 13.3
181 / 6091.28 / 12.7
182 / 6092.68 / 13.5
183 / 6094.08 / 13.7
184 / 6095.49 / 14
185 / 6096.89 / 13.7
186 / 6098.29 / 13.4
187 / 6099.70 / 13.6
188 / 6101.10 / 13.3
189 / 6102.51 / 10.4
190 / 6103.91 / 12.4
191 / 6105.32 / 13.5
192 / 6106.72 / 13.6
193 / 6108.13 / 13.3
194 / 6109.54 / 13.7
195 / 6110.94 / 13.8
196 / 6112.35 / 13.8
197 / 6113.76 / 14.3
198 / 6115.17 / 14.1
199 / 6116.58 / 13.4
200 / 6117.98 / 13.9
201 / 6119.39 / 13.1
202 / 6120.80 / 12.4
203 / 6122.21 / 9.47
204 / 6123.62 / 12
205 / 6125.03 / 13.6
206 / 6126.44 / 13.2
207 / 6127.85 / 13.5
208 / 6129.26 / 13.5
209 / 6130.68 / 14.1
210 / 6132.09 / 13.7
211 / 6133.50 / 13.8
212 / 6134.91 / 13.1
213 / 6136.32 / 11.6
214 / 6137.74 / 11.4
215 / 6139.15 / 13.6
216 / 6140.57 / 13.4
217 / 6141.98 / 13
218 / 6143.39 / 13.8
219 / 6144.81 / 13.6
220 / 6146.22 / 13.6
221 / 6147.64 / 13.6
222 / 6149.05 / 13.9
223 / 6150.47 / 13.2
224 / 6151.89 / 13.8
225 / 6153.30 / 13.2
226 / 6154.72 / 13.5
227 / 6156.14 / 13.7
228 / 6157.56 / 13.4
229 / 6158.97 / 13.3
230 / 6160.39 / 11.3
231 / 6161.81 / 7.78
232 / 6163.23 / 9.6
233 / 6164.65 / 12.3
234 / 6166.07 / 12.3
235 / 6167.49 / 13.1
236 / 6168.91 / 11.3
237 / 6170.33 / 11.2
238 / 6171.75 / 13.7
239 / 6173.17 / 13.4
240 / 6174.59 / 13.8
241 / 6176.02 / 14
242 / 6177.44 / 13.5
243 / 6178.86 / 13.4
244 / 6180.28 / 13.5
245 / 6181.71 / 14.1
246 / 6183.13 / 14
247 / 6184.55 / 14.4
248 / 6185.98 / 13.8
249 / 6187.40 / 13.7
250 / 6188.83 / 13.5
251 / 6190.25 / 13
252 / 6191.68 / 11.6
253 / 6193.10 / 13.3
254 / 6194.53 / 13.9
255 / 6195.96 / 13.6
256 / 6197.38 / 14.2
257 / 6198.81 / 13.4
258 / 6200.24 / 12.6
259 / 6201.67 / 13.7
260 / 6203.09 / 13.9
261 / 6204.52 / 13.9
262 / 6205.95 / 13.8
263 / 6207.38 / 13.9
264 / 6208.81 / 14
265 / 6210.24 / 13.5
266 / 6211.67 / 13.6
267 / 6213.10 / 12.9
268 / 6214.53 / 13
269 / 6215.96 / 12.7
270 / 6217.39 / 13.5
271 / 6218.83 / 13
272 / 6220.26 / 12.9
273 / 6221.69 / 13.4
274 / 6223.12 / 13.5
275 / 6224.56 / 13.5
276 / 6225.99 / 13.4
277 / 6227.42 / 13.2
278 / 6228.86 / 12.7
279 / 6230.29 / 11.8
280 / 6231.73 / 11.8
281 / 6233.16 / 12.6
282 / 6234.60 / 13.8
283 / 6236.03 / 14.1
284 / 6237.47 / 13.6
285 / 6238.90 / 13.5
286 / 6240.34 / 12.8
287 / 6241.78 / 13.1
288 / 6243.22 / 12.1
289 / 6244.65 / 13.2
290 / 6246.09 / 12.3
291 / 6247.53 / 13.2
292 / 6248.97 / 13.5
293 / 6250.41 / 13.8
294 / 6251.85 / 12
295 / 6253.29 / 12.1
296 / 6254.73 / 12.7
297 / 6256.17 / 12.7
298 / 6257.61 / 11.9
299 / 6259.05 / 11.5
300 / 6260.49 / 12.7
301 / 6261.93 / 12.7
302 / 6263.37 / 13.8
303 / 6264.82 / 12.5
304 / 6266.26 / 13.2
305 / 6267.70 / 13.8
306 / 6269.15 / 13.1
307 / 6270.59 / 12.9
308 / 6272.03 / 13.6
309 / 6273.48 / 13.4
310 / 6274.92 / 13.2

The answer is 1.17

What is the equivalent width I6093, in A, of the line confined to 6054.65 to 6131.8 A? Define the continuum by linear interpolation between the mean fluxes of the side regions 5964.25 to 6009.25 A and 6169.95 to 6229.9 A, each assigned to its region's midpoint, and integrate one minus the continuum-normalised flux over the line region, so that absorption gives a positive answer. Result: 0.8 A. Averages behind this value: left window 13.8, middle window 13.5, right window 13.4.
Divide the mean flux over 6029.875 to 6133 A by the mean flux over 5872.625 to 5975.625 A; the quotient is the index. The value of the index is 1.05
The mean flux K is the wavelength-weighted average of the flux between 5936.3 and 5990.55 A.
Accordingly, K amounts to 13.8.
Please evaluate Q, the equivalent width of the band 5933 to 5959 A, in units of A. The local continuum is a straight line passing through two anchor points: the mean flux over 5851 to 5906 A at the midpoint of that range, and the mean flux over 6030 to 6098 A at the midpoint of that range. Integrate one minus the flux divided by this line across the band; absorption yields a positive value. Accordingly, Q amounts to -2.1 A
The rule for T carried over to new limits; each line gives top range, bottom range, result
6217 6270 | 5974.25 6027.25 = 1.03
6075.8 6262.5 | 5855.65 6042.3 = 1.07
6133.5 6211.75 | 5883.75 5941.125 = 1.16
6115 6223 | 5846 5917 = 1.16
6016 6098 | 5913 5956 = 1.05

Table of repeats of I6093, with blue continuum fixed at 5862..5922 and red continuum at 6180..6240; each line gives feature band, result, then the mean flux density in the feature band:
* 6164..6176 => 0.5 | 12.7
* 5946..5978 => -3.5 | 13.9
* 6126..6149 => -0.3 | 13.3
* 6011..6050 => -2.9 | 13.7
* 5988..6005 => -1.6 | 13.8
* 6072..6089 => -1.2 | 13.8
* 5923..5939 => -1.8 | 13.7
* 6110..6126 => -0.1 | 13.1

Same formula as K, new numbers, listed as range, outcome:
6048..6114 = 13.6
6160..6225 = 13.1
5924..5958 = 13.7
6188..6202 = 13.3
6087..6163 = 13.1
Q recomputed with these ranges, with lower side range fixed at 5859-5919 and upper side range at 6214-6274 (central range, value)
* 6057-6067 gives -0.78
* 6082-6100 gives -1.38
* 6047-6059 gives -1.24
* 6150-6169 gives 0.75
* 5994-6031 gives -3.07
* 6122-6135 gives -0.40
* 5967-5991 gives -2.73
